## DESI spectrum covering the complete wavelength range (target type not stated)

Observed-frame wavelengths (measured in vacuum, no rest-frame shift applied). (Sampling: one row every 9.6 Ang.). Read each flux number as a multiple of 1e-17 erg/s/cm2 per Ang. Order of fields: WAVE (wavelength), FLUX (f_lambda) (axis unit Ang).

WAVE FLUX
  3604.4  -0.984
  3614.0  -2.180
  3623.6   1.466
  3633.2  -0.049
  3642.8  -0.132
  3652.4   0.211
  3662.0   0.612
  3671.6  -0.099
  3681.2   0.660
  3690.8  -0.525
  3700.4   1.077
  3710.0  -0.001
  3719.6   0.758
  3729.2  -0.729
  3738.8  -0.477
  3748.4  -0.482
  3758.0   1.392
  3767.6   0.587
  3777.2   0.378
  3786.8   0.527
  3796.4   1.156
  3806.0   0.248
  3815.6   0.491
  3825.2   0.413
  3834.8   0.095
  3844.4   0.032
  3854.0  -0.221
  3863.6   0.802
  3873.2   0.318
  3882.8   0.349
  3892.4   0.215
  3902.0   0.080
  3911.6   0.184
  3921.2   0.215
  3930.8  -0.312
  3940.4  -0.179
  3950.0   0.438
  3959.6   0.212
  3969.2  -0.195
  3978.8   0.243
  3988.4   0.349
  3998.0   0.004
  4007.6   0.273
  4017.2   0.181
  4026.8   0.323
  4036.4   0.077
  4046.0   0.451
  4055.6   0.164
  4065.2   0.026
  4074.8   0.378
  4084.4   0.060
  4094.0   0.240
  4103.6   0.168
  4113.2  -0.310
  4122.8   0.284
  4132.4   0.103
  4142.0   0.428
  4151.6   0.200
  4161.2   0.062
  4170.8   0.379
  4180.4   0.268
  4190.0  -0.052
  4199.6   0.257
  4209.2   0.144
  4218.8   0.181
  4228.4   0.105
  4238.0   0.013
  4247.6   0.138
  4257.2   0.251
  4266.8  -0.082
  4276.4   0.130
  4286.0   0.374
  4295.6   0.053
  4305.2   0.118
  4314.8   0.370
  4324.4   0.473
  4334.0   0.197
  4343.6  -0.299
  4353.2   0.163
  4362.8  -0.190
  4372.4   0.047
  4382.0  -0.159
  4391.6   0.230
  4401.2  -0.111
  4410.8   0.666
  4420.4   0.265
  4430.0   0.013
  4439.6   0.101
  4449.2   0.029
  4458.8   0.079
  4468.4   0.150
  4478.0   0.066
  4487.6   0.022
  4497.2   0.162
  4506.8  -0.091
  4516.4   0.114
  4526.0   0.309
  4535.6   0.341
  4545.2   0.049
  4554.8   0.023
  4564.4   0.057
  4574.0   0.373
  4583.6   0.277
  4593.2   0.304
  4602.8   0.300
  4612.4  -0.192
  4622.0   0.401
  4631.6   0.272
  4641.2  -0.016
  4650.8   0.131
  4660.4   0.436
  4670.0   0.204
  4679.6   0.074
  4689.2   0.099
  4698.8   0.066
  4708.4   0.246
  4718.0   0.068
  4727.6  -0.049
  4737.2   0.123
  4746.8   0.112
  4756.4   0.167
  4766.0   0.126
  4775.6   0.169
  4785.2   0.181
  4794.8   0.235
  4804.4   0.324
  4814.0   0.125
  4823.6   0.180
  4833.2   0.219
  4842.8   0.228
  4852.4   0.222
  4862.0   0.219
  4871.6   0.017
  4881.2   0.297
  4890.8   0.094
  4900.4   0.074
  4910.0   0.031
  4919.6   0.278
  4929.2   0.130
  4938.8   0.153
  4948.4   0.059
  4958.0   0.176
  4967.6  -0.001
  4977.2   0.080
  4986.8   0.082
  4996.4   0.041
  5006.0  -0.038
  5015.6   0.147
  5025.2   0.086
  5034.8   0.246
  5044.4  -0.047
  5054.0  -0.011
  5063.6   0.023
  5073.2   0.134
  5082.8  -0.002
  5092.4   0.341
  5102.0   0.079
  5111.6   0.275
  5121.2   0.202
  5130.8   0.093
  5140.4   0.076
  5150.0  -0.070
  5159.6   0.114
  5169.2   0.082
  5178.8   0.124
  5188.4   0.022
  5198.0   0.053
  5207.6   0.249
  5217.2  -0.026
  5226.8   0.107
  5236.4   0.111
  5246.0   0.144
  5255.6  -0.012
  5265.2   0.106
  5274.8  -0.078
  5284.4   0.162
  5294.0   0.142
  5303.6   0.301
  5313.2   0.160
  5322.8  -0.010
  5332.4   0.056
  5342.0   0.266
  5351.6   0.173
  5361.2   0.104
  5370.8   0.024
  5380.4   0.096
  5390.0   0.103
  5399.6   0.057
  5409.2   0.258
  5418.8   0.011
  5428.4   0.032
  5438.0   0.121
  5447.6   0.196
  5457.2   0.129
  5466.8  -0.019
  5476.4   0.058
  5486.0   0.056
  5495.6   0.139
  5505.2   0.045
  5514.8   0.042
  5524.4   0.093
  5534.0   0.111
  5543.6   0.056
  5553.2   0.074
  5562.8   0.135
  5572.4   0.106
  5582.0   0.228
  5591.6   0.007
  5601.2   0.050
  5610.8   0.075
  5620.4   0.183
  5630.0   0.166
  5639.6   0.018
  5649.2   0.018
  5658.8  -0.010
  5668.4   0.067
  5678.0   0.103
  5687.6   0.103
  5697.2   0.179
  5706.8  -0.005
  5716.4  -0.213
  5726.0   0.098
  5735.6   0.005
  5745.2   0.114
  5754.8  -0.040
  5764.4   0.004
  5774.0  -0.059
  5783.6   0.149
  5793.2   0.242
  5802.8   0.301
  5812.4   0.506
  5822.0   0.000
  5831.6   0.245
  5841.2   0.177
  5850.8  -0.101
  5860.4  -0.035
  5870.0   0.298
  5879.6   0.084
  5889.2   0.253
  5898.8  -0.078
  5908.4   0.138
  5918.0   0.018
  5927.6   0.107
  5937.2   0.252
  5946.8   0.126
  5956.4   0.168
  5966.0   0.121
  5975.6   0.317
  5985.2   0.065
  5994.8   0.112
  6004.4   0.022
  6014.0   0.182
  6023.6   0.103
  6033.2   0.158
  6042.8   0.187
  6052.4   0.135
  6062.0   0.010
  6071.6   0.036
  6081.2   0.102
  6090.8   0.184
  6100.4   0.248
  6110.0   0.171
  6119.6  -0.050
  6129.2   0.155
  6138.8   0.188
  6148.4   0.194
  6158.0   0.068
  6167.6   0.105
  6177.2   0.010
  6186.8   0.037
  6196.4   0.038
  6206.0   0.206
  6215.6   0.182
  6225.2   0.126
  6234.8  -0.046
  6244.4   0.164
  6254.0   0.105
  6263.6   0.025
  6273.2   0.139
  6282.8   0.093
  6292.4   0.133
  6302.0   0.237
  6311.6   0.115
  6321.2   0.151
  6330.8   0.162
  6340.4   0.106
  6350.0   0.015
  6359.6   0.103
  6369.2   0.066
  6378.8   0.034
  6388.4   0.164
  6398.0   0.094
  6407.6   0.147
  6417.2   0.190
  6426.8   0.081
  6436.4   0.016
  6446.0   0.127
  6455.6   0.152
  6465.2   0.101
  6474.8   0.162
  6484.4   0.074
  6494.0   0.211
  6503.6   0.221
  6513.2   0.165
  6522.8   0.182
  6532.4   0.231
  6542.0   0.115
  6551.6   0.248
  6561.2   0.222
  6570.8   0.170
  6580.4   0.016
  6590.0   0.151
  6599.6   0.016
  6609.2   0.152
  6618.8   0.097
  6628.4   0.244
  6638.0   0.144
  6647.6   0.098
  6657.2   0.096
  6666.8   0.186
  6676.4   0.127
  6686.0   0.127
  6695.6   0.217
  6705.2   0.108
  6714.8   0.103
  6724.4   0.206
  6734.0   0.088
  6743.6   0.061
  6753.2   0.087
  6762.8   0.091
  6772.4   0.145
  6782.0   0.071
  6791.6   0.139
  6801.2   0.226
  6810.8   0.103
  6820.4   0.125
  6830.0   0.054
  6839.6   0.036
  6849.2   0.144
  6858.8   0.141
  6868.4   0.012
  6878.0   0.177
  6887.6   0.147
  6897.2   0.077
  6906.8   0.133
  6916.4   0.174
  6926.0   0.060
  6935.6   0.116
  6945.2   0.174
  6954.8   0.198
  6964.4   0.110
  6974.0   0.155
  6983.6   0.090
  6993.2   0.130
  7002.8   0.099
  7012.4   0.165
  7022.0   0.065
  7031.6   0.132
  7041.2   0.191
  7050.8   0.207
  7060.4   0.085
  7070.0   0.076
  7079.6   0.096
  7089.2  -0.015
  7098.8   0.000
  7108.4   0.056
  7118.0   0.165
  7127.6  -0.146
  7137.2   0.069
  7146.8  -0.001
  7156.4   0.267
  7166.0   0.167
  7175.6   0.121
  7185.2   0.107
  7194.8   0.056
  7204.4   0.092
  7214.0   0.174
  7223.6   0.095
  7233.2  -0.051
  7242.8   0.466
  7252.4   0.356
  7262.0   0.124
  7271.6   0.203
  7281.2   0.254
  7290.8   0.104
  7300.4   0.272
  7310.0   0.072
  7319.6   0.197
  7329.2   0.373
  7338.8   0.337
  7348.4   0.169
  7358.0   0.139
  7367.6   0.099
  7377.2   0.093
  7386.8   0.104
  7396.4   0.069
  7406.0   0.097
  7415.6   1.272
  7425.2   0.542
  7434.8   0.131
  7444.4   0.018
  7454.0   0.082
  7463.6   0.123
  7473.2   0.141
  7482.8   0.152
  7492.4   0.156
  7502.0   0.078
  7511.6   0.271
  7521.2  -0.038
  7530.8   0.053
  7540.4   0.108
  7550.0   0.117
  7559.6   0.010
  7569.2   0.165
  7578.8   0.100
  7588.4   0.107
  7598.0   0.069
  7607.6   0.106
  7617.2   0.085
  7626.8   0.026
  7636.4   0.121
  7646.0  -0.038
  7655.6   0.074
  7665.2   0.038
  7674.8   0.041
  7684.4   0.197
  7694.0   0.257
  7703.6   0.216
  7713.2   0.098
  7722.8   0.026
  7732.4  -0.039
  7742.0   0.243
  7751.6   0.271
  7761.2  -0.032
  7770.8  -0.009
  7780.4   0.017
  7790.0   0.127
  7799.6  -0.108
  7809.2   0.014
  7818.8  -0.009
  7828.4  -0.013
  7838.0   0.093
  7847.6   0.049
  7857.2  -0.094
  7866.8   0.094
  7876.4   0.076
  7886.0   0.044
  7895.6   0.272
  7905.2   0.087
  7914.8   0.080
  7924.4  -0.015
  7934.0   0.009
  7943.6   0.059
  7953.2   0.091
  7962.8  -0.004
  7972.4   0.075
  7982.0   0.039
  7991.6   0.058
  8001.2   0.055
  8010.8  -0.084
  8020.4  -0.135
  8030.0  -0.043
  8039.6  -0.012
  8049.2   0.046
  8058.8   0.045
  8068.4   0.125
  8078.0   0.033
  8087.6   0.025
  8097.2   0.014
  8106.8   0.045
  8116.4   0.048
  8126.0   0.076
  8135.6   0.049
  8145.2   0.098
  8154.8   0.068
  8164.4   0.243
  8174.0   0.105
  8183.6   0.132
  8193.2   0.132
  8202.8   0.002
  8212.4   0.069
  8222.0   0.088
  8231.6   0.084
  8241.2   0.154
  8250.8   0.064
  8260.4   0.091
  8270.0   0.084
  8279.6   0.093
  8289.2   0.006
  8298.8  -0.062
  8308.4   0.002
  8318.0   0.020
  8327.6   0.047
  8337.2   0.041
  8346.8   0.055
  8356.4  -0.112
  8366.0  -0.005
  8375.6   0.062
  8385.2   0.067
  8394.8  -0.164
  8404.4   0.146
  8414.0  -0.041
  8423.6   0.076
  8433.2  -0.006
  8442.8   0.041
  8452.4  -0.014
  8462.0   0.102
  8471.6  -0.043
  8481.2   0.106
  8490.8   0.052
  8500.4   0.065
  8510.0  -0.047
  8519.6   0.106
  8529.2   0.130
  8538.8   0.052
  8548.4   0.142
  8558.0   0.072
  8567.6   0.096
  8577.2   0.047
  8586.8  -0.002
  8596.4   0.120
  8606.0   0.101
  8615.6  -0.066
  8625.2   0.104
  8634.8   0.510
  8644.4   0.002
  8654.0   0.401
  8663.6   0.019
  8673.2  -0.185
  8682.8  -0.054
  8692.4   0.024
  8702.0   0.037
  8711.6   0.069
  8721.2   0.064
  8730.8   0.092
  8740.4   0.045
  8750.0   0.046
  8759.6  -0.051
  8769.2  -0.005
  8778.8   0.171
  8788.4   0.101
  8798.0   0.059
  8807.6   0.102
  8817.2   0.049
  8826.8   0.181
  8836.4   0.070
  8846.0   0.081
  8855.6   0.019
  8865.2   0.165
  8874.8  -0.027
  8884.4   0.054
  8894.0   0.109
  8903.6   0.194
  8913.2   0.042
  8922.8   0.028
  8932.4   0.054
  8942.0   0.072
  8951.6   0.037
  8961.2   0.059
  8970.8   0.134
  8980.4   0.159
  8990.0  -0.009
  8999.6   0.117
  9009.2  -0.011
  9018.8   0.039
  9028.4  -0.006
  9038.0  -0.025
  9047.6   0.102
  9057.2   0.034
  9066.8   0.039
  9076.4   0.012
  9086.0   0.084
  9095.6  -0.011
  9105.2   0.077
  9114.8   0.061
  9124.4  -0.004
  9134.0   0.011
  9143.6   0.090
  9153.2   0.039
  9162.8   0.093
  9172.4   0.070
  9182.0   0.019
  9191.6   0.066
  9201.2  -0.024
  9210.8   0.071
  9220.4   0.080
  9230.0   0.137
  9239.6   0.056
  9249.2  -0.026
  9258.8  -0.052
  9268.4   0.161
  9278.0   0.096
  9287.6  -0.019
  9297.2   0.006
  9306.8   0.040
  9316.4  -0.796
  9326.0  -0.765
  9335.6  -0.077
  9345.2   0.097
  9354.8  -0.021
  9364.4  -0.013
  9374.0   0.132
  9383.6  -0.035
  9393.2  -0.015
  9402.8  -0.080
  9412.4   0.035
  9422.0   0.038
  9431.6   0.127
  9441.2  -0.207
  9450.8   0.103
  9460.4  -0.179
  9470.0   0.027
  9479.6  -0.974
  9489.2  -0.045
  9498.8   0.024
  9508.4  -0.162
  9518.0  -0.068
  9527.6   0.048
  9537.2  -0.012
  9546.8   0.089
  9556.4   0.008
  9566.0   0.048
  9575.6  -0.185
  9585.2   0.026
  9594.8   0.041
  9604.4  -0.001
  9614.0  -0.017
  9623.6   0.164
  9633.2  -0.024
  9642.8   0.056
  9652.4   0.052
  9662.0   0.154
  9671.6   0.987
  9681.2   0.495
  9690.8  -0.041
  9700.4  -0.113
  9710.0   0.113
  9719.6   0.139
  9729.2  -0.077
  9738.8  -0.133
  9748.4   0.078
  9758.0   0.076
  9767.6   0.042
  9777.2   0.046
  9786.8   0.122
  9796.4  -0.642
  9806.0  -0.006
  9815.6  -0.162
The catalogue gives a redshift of 0.99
